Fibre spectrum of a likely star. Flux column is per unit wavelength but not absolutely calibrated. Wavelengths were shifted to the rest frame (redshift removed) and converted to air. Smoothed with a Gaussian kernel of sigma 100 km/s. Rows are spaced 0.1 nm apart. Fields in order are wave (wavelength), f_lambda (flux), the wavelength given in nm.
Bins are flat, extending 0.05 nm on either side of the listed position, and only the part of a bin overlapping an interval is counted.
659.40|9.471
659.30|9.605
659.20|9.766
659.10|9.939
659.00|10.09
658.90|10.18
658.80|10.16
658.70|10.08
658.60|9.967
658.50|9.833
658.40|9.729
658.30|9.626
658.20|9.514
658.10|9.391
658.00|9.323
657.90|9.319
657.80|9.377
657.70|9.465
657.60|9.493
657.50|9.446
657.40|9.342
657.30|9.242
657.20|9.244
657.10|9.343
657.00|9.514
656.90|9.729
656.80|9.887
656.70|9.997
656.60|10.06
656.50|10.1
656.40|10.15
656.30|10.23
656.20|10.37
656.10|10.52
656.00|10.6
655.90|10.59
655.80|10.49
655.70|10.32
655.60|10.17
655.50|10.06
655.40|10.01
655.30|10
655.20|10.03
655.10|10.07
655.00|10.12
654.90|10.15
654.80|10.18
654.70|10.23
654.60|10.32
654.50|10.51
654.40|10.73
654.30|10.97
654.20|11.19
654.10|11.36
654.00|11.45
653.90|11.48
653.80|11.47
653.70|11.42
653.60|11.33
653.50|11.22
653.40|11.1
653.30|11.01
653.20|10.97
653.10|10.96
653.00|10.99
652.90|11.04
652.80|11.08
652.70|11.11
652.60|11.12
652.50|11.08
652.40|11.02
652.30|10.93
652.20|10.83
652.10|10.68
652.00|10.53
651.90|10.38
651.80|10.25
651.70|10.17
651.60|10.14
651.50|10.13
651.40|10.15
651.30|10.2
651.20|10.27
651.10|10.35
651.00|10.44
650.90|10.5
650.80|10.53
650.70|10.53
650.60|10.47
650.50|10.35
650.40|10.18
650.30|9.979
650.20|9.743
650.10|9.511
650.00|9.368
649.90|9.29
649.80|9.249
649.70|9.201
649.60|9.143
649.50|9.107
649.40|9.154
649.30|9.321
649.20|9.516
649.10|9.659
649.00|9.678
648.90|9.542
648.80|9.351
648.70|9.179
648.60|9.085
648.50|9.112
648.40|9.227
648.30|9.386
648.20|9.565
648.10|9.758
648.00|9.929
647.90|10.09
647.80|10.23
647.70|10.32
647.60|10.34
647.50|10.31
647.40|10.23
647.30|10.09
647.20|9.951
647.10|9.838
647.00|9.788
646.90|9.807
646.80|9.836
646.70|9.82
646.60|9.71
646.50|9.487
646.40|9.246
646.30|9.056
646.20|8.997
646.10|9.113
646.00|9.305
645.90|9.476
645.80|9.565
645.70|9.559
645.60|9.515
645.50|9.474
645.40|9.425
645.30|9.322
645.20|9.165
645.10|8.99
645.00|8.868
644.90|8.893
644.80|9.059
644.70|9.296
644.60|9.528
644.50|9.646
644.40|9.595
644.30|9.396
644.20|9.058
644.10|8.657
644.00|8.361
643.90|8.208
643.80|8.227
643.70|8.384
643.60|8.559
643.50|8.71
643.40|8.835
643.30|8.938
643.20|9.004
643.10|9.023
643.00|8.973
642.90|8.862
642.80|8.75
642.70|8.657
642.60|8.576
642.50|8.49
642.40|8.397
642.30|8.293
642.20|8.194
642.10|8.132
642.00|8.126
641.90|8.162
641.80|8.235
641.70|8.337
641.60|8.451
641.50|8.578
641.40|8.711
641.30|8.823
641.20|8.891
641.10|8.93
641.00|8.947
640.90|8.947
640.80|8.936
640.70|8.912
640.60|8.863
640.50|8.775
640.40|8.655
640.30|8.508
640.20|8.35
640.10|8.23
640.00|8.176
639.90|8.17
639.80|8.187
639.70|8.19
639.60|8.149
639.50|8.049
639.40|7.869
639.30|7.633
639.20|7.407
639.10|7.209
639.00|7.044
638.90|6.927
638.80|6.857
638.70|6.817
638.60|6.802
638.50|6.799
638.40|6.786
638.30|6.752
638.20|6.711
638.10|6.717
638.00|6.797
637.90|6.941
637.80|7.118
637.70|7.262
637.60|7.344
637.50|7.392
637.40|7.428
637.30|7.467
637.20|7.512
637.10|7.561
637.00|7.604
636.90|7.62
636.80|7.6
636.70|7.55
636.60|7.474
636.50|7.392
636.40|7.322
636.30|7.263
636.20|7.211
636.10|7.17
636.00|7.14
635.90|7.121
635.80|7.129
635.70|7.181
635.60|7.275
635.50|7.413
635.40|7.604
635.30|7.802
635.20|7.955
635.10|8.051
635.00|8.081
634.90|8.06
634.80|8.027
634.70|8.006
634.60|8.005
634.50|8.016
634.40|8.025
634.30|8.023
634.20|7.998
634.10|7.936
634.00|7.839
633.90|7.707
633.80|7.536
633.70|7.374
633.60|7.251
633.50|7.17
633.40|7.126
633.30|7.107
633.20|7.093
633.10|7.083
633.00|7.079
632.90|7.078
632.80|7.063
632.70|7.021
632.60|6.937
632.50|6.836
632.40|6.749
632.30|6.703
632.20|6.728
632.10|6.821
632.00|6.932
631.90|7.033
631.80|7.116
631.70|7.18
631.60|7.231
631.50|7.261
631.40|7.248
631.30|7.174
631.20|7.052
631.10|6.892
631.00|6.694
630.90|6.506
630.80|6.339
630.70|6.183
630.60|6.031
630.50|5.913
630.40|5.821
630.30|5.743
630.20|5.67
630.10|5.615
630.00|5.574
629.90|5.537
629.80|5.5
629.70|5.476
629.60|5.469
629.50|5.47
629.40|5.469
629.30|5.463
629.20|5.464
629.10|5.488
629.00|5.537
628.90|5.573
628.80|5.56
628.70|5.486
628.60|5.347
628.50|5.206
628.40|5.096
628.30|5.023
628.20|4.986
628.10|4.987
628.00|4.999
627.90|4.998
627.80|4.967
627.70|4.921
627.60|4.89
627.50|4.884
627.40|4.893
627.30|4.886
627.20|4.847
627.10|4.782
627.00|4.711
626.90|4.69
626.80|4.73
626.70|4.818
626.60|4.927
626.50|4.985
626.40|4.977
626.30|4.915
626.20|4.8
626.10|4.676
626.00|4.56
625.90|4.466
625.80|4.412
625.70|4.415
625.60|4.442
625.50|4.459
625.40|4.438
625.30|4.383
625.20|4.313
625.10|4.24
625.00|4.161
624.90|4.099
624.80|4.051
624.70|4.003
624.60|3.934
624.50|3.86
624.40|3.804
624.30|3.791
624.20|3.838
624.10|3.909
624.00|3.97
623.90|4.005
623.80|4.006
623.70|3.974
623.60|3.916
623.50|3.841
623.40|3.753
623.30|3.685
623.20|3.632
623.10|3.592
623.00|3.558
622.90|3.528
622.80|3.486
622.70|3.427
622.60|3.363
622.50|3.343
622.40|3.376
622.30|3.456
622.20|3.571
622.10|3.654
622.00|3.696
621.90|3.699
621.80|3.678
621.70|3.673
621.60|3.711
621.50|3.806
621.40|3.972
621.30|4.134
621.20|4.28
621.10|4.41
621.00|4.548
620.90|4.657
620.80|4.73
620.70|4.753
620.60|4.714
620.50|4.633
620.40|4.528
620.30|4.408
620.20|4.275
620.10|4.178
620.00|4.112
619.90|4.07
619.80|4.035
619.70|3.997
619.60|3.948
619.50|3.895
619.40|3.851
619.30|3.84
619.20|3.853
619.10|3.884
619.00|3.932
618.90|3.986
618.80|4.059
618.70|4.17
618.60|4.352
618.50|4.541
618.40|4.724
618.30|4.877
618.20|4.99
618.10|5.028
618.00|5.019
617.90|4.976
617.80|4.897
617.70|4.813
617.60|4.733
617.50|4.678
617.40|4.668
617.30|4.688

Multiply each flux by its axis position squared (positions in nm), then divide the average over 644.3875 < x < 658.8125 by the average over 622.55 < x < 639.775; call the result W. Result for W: 1.8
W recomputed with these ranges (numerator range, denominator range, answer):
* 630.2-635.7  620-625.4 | 1.87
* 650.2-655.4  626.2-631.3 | 2.12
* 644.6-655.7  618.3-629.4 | 2.51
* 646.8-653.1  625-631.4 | 2.04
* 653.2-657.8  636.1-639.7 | 1.50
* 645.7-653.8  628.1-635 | 1.61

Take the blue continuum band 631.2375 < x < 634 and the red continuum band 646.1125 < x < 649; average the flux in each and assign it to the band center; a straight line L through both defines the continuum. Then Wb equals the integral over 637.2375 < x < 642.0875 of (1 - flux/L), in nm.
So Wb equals 0.27 nm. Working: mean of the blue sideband 7.11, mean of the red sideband 9.68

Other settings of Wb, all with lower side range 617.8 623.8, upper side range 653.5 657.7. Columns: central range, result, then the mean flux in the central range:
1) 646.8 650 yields -0.22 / 9.63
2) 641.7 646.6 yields -0.40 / 8.91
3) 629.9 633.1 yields -0.35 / 6.64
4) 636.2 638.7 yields -0.06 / 7.21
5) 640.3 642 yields -0.21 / 8.67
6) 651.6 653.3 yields -0.19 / 10.8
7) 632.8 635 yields -0.40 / 7.6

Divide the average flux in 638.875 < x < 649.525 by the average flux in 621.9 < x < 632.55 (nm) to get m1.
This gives 1.79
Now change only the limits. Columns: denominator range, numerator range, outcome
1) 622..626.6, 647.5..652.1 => 2.44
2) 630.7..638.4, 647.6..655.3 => 1.41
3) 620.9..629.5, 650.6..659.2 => 2.35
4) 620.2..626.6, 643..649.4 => 2.29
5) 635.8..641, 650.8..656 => 1.40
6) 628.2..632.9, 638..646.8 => 1.38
